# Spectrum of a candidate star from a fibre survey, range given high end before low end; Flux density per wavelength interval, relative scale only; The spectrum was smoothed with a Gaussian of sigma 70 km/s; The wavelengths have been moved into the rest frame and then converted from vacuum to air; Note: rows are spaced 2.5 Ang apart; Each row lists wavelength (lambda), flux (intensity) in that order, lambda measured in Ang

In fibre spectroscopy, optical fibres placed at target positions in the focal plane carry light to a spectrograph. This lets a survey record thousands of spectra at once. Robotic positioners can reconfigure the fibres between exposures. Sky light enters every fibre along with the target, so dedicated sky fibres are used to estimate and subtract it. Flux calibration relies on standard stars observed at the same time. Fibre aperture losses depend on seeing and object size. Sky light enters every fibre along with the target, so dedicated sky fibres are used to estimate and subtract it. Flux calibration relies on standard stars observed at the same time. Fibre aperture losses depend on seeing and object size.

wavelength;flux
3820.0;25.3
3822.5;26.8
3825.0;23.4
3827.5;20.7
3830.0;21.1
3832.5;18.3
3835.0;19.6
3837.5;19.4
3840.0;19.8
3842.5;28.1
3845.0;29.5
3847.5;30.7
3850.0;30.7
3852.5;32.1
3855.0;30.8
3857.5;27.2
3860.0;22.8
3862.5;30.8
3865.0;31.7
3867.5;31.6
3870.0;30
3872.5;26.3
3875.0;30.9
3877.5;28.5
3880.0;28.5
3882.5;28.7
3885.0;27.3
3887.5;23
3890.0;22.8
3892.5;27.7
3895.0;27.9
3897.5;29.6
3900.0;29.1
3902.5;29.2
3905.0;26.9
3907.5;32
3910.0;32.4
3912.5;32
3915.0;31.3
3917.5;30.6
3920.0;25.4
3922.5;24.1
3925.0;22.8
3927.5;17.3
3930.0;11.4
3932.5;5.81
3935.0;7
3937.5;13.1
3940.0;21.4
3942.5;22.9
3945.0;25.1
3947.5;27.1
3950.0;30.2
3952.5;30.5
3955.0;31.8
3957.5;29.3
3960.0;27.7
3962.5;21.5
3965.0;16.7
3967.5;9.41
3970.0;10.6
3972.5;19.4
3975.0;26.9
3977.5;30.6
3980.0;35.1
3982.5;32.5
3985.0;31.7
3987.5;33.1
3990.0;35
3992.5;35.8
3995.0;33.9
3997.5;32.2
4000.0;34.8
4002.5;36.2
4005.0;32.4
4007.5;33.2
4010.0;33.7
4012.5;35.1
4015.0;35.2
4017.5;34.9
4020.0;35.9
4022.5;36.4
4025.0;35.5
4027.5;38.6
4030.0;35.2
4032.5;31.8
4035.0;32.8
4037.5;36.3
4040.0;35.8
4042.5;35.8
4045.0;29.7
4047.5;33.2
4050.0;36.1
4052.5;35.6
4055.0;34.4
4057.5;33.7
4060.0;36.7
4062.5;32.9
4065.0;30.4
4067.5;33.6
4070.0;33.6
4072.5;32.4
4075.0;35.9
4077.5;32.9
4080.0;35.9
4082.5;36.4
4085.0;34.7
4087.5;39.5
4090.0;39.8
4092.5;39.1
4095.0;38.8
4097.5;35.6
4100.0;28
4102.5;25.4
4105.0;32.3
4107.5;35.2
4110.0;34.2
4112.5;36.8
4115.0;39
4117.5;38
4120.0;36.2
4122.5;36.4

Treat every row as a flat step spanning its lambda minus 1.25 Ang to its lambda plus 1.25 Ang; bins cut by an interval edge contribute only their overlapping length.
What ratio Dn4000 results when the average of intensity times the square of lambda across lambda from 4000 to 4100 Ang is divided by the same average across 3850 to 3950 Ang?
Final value 1.46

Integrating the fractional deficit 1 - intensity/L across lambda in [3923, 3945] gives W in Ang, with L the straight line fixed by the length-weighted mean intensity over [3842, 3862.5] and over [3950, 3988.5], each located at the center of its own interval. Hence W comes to 8.8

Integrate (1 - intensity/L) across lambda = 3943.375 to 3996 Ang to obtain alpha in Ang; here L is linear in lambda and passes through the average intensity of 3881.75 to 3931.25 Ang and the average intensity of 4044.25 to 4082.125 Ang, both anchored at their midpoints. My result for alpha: 4.1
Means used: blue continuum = 26.6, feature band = 27.3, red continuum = 33.9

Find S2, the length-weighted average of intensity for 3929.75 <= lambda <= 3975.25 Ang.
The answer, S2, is 20.5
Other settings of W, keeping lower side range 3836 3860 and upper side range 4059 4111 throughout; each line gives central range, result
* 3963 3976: 6.0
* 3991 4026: -2.8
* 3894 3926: 0.4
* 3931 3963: 8.3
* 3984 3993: -0.7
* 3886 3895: 1.1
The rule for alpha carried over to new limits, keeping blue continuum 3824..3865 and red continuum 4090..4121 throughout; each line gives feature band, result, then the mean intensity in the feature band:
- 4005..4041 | -3.2 Ang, 34.9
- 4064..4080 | 0.2 Ang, 33.4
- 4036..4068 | -1.0 Ang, 34.2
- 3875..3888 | -0.5 Ang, 27.8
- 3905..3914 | -1.1 Ang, 31.4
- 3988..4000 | -1.2 Ang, 34.2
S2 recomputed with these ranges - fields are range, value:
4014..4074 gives 34.4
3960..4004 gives 28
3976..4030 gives 34.4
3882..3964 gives 24.9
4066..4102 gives 35.2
